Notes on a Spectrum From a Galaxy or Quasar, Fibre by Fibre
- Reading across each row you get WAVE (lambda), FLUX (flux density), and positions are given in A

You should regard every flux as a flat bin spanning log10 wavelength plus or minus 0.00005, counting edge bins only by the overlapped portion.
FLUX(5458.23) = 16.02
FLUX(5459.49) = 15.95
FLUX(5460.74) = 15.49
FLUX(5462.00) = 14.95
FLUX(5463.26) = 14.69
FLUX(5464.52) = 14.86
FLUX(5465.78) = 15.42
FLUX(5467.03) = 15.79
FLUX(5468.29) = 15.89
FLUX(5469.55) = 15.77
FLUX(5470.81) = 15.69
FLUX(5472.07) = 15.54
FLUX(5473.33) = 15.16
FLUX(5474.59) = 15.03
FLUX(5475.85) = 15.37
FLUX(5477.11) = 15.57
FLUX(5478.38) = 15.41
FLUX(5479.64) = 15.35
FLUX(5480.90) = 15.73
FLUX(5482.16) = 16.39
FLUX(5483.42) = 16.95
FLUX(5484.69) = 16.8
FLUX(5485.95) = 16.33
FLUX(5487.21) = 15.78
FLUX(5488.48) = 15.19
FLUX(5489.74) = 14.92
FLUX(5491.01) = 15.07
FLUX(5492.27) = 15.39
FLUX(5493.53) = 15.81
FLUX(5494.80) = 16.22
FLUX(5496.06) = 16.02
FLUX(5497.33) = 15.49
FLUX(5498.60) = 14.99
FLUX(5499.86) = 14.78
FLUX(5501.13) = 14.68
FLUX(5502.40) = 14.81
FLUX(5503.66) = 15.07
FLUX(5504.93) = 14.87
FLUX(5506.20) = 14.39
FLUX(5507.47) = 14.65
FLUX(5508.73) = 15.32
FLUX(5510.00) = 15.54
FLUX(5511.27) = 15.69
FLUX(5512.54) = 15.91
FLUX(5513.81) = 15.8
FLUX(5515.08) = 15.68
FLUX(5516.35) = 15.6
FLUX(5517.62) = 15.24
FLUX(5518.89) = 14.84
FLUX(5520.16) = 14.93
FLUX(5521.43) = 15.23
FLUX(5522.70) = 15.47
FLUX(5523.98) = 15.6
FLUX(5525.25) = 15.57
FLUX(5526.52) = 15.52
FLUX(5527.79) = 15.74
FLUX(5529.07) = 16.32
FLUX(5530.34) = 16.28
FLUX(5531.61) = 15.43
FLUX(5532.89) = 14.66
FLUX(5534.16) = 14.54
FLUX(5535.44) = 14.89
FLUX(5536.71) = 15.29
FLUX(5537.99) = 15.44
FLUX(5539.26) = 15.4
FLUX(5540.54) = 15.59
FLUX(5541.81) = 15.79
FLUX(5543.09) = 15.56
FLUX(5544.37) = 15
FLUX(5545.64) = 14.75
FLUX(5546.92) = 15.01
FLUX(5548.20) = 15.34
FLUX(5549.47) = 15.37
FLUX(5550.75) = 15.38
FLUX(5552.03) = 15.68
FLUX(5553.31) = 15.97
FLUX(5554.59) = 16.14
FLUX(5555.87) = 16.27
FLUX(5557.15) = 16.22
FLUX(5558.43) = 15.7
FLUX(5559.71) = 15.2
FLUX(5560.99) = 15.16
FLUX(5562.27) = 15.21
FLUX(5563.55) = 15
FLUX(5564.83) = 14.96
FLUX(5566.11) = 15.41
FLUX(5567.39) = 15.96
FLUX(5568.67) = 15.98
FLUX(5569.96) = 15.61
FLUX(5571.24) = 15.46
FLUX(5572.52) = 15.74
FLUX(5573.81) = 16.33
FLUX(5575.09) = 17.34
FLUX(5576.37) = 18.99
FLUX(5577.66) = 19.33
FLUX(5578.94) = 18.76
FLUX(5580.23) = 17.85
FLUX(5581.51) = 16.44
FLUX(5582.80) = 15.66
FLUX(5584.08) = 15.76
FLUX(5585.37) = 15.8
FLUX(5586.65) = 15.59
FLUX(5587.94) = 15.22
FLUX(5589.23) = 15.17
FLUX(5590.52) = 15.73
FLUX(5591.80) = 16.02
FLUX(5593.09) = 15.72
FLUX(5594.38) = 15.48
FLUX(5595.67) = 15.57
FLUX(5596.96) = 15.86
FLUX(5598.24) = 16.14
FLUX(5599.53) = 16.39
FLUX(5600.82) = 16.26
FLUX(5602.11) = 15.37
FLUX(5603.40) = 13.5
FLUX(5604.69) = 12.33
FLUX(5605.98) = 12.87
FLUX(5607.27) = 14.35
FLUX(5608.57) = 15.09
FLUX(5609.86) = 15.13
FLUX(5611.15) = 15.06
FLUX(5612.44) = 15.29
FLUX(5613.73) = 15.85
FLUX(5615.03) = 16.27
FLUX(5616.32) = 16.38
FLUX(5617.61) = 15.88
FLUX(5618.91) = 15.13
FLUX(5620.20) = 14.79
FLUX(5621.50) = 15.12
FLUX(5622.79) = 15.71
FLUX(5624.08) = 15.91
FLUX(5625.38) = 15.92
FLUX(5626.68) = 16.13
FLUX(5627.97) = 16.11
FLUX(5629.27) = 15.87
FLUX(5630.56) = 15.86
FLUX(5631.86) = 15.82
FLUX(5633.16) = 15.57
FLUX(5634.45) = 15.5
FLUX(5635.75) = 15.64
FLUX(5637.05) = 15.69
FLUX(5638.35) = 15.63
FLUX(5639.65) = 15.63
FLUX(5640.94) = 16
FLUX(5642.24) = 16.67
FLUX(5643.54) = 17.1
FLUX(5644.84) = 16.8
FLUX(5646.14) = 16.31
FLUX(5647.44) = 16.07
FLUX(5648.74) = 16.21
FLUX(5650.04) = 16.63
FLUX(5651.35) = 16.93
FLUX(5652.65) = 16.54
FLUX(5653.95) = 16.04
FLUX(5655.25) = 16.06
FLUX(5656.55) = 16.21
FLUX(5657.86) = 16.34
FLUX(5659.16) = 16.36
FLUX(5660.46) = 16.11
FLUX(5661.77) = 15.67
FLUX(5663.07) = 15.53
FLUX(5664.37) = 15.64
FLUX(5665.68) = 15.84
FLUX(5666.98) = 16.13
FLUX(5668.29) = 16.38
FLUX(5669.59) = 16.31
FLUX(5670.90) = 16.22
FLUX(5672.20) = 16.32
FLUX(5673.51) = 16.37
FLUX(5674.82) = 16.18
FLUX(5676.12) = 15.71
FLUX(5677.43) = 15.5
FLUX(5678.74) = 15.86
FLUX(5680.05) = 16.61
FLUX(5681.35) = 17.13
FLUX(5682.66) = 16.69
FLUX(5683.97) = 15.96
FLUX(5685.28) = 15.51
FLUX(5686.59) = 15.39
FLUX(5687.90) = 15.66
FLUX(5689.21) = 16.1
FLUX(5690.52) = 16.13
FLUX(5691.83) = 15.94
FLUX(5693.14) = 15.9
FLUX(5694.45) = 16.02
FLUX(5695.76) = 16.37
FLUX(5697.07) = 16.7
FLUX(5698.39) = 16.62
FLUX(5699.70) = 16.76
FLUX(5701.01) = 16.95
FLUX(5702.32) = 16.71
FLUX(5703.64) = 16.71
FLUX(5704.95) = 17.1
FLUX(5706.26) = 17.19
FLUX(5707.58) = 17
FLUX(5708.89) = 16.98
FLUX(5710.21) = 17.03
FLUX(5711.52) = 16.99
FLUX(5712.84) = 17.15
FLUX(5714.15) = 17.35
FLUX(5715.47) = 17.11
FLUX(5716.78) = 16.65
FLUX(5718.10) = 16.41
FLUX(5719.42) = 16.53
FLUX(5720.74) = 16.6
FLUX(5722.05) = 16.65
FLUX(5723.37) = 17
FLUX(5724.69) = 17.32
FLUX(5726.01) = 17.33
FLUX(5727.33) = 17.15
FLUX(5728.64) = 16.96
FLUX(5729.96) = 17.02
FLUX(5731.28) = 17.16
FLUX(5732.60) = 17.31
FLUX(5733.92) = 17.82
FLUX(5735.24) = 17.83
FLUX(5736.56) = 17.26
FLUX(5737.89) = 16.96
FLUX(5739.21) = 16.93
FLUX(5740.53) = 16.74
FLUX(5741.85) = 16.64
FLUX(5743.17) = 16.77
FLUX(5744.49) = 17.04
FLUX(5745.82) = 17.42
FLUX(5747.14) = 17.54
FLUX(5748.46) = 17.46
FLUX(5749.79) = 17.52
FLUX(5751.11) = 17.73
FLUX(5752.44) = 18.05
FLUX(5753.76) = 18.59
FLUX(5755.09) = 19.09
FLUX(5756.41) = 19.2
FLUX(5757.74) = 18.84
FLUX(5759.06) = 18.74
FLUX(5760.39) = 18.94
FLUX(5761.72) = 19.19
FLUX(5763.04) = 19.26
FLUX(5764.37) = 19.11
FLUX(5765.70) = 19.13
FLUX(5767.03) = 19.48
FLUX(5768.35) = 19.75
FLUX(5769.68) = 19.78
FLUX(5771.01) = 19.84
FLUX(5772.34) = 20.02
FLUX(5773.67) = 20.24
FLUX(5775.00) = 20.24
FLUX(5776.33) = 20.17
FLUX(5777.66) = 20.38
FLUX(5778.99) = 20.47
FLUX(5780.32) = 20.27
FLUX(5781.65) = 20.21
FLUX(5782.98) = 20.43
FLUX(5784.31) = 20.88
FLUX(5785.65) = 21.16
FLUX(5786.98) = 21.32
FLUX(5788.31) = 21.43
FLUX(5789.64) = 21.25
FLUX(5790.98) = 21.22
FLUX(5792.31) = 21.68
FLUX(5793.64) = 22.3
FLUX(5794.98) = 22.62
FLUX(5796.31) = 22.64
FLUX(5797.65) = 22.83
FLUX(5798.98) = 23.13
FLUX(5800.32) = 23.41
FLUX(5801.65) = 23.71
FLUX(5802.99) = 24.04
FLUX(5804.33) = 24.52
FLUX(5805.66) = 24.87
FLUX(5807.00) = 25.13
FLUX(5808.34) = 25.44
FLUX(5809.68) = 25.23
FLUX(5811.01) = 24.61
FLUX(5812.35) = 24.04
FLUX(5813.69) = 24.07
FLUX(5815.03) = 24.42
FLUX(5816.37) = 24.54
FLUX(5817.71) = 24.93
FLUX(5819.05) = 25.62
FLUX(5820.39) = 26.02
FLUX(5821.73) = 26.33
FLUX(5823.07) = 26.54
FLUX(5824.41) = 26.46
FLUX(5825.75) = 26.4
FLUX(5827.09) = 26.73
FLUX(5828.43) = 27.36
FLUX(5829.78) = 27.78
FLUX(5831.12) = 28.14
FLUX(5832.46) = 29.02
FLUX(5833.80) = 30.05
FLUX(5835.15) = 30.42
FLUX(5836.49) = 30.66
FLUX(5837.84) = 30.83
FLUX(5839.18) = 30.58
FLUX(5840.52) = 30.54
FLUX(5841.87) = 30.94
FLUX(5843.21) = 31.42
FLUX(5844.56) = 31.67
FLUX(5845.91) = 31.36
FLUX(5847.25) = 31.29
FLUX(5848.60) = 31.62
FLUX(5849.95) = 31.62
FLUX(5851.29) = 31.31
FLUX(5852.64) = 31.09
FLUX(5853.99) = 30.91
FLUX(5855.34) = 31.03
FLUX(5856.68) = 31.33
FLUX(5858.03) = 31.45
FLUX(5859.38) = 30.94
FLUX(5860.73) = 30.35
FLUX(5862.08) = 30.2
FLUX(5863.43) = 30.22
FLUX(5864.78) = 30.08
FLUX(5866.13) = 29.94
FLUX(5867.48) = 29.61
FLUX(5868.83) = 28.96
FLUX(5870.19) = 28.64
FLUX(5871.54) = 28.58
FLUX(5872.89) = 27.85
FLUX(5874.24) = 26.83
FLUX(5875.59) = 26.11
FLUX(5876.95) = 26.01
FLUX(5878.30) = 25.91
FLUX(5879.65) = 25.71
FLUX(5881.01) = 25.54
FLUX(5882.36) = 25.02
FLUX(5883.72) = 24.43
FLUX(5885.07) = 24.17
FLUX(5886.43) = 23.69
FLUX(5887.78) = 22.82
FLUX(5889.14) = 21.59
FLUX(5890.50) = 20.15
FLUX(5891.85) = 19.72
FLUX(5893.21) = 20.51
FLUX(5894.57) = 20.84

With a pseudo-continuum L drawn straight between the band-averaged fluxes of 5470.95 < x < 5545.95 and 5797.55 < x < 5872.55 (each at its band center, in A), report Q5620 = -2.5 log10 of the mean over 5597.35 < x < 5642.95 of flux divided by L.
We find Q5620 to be 0.27 mag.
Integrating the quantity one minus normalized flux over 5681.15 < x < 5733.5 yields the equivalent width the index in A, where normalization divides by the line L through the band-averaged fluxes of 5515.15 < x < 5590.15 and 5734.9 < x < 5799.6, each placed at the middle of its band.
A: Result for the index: 5.06 A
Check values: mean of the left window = 15.8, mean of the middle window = 16.7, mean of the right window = 19.5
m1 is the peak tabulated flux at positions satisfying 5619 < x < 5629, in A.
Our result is 16.13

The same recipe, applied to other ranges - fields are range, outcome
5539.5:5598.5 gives 19.33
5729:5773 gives 20.02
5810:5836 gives 30.42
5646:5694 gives 17.13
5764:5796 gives 22.62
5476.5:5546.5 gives 16.95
